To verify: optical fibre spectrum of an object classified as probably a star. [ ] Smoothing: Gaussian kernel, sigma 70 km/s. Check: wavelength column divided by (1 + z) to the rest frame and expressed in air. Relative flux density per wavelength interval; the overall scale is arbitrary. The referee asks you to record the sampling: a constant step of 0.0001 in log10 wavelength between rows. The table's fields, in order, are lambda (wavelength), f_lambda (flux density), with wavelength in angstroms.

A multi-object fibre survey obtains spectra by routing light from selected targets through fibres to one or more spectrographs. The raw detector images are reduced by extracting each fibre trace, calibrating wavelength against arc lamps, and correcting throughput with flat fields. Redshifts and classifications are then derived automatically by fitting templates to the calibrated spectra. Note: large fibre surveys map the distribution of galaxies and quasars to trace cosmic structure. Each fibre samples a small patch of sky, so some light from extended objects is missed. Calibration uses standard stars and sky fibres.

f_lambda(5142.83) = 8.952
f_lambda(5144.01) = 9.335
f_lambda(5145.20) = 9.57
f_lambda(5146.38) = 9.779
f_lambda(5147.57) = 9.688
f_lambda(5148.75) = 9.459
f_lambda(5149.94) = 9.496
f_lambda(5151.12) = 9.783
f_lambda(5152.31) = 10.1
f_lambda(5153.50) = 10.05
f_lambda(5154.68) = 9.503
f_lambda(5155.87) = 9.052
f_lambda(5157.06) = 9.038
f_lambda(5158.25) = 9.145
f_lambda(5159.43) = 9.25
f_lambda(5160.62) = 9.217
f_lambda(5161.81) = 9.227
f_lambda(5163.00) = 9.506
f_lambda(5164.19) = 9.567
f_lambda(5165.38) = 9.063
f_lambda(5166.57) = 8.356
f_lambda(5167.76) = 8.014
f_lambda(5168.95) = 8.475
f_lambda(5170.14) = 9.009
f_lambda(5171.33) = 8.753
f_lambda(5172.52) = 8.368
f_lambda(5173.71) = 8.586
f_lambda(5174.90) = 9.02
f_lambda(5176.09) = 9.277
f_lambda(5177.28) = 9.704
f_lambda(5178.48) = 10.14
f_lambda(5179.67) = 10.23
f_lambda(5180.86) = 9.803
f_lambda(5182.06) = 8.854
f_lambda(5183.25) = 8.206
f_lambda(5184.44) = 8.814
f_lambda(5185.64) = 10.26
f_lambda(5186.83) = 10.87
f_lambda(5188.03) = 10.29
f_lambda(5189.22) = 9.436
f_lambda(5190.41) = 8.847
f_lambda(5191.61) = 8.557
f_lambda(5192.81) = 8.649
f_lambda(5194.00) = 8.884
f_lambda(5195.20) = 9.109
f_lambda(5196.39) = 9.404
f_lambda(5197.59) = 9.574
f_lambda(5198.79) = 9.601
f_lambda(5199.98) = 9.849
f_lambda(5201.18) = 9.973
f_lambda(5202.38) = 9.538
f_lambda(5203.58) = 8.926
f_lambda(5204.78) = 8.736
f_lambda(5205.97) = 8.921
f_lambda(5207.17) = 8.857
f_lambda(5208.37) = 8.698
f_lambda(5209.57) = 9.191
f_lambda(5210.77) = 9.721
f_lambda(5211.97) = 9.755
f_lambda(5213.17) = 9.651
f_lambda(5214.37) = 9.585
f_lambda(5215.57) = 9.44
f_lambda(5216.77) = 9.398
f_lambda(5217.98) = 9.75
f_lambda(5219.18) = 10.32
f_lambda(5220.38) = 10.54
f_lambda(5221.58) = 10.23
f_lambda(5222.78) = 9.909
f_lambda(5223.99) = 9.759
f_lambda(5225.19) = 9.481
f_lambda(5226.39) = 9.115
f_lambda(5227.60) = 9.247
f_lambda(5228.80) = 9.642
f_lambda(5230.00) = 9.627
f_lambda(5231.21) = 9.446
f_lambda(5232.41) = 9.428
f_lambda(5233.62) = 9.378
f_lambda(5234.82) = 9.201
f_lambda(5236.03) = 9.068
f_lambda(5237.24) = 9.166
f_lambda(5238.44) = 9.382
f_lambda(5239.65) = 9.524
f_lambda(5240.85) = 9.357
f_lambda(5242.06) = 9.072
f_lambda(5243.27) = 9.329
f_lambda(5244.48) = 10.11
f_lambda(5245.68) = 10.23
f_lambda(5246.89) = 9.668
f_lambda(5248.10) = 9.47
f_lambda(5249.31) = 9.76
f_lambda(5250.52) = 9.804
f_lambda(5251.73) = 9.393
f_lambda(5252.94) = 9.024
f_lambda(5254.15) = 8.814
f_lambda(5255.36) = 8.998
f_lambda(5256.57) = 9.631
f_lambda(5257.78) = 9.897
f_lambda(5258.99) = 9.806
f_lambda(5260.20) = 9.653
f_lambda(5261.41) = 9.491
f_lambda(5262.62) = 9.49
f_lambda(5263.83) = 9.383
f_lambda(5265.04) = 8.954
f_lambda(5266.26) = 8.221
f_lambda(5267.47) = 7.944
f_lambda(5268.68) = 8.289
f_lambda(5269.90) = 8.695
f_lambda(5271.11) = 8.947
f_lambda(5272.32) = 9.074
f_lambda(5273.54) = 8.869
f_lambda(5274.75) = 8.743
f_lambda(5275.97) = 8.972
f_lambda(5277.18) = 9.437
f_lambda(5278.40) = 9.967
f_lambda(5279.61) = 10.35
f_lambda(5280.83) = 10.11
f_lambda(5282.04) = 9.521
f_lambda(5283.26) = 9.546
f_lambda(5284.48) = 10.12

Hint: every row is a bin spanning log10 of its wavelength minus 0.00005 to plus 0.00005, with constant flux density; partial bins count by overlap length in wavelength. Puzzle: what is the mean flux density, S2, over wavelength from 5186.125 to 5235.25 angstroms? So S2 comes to 9.48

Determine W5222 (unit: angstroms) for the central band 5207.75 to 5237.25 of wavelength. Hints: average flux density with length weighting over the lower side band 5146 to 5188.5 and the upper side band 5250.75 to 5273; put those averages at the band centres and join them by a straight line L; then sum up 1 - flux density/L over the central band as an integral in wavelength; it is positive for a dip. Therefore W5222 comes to -1.2 angstroms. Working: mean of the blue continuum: 9.33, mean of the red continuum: 9.11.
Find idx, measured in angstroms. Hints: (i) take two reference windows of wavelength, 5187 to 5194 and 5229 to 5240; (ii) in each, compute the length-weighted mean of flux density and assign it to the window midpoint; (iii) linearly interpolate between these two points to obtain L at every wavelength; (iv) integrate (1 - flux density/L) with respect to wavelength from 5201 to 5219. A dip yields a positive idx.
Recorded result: -0.1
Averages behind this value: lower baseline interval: 9.24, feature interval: 9.35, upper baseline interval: 9.36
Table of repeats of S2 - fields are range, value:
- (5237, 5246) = 9.52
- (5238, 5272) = 9.3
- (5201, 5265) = 9.48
